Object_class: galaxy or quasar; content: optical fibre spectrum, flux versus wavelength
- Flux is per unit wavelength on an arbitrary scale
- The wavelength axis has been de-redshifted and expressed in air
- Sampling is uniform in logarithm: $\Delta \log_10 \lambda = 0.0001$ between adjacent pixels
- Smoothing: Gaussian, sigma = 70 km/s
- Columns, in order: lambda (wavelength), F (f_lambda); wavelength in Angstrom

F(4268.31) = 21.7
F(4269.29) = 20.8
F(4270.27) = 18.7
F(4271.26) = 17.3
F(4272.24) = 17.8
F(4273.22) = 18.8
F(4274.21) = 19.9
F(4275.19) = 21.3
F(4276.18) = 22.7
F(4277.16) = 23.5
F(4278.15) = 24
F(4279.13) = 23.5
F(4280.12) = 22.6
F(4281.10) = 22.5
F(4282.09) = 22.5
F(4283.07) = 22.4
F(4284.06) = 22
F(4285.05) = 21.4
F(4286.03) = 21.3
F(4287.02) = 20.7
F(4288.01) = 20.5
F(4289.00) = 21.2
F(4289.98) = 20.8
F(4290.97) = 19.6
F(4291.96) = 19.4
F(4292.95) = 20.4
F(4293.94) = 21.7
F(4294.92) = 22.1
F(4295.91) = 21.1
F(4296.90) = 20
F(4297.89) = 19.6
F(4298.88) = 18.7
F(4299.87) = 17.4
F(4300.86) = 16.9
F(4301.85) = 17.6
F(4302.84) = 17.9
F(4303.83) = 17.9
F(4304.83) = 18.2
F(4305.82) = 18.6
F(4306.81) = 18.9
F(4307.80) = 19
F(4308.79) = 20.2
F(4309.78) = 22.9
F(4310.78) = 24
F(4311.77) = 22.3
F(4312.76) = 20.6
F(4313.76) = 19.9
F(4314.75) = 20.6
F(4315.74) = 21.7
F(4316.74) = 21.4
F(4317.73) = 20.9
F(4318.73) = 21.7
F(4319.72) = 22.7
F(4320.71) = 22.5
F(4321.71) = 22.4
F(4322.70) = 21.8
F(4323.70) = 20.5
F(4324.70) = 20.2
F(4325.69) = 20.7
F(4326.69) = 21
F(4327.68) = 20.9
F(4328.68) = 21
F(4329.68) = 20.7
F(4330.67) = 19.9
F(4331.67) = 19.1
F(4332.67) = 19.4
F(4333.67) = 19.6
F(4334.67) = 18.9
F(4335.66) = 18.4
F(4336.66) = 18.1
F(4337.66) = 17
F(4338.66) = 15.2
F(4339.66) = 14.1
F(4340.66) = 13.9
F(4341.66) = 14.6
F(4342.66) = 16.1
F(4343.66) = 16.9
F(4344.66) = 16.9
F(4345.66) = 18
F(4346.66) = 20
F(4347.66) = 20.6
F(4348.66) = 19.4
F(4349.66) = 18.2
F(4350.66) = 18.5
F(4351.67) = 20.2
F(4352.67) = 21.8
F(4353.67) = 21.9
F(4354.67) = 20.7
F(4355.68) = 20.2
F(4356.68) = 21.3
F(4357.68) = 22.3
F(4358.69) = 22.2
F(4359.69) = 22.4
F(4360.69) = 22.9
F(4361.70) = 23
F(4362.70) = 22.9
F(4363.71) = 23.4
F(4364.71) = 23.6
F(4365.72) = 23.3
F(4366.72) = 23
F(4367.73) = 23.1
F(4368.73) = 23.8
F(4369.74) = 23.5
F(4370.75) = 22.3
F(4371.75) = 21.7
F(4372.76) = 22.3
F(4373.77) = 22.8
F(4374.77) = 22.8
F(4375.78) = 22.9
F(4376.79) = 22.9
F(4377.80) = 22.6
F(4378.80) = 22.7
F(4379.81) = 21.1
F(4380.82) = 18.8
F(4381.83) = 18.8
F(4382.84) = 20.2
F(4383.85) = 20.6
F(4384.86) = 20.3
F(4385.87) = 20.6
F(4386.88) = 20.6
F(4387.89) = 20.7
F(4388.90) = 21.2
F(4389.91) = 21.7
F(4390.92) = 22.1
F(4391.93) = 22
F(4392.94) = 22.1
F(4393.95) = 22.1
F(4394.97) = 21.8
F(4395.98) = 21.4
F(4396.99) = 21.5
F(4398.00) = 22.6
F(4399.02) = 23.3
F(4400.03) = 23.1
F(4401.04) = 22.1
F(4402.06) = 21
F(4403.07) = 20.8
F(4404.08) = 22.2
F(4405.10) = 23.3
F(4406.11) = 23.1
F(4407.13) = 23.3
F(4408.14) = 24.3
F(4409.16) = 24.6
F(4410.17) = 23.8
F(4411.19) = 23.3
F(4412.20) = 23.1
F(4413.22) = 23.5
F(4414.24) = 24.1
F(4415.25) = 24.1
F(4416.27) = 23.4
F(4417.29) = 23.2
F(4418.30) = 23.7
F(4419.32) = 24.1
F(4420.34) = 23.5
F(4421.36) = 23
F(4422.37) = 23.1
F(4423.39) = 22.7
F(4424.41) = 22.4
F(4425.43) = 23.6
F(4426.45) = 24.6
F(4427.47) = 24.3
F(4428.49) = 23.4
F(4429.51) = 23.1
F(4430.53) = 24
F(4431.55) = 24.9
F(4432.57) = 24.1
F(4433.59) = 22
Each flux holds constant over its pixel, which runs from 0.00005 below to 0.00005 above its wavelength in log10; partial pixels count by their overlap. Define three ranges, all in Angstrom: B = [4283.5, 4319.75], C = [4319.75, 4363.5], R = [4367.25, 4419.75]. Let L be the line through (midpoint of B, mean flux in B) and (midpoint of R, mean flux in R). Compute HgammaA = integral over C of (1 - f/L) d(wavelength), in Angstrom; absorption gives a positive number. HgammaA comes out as 3.0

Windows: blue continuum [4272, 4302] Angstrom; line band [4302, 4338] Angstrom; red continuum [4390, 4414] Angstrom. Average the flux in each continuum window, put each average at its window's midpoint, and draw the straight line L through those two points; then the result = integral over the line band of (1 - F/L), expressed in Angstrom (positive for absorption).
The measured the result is 1.7 Angstrom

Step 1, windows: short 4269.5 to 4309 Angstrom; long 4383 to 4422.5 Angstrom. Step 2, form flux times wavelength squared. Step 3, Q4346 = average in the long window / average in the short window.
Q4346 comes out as 1.17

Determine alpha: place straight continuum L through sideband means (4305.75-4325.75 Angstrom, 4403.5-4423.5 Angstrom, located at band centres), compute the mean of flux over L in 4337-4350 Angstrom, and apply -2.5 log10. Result 0.27 mag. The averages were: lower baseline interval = 21.2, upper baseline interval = 23.5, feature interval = 17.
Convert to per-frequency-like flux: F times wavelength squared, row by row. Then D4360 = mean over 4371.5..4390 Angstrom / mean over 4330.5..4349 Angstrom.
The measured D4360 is 1.23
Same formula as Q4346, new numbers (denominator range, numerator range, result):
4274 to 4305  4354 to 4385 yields 1.11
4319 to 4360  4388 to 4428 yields 1.21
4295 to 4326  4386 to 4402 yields 1.12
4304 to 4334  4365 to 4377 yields 1.13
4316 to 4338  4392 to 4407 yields 1.12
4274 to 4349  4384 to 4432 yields 1.19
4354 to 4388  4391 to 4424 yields 1.06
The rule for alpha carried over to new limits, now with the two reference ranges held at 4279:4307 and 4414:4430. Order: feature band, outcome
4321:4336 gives 0.041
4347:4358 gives 0.067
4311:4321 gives -0.035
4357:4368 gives -0.043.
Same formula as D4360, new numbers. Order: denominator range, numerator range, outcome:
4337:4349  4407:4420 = 1.45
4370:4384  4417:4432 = 1.11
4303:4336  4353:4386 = 1.10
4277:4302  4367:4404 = 1.09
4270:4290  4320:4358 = 0.93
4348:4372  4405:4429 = 1.10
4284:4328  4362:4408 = 1.12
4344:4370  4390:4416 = 1.09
